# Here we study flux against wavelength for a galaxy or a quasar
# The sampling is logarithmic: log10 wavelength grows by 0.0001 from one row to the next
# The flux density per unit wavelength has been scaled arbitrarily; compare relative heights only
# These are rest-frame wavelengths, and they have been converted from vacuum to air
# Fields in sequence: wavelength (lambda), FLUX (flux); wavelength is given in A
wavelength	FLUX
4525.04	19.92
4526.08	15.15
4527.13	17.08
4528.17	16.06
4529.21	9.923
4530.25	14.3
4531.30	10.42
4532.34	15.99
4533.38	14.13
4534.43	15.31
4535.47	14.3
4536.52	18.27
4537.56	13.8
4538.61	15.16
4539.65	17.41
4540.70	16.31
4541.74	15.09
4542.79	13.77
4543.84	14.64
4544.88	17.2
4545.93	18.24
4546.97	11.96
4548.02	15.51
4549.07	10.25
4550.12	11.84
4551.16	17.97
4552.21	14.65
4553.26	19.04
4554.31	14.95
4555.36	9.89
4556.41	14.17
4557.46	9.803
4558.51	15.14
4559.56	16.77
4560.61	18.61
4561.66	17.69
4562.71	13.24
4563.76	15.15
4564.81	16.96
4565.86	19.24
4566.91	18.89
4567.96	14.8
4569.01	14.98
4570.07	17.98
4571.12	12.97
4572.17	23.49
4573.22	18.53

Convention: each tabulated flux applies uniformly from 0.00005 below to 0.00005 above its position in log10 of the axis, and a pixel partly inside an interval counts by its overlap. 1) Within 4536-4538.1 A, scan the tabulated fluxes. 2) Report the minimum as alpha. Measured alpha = 13.8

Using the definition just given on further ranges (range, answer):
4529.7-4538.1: 10.42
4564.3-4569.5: 14.8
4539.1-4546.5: 13.77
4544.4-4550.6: 10.25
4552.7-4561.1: 9.803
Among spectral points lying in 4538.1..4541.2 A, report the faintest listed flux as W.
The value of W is 15.16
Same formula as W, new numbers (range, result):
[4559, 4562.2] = 16.77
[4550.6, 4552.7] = 14.65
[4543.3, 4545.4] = 14.64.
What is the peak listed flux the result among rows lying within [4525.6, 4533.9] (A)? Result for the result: 17.08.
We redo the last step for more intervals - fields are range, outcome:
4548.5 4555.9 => 19.04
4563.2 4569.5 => 19.24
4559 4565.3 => 18.61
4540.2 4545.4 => 17.2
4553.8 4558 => 14.95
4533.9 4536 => 15.31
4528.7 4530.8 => 14.3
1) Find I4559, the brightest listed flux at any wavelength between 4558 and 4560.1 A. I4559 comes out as 16.77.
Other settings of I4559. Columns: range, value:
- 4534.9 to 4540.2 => 18.27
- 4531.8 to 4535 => 15.99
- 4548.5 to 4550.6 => 11.84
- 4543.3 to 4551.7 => 18.24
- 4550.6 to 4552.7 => 17.97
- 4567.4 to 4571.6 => 17.98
